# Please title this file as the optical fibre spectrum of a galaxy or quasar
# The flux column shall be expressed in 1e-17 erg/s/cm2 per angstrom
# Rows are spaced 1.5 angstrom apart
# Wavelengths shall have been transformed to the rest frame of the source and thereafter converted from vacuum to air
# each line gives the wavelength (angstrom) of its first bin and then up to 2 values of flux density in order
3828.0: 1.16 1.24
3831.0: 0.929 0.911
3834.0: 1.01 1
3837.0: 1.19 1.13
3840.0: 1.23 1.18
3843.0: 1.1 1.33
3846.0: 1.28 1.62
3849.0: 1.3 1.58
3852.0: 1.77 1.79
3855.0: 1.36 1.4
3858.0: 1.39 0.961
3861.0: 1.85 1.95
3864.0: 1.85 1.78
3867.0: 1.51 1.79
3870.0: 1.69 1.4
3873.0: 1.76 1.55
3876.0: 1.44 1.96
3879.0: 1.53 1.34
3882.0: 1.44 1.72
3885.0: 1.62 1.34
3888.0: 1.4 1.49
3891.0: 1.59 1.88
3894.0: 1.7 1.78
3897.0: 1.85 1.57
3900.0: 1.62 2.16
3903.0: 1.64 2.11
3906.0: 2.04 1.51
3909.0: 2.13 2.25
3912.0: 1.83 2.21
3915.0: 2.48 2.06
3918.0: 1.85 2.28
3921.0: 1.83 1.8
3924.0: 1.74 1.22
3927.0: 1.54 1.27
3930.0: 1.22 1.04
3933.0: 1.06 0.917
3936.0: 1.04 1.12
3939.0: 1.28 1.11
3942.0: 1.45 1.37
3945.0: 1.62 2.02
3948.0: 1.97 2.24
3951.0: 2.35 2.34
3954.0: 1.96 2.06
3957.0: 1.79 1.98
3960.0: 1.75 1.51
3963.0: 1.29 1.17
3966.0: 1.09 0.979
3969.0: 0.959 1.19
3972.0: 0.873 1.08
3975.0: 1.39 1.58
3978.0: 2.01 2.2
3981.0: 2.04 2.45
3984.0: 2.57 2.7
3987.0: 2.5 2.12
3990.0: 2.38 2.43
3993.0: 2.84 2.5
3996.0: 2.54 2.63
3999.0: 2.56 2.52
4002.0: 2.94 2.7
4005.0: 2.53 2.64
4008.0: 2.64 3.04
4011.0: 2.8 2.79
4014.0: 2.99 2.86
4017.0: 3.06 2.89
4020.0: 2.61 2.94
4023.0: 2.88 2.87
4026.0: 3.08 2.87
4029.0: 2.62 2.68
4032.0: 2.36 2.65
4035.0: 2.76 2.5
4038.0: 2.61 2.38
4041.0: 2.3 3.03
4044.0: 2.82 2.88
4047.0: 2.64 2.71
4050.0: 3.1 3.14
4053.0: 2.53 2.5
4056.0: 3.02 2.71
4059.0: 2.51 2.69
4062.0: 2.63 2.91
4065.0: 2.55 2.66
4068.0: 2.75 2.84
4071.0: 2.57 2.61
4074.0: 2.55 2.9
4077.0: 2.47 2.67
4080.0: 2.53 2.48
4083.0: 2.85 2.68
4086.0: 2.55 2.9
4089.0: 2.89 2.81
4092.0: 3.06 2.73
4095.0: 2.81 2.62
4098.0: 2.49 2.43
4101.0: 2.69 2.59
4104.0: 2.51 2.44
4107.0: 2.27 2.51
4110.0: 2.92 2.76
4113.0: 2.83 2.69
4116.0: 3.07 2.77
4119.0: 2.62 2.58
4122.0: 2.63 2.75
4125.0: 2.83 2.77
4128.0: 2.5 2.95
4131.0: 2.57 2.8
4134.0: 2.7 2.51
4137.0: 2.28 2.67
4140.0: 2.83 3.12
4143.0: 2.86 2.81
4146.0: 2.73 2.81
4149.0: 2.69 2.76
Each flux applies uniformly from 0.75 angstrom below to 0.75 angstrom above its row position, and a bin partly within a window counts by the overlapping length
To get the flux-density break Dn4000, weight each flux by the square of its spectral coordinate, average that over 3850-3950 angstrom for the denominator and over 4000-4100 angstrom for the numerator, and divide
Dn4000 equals 1.8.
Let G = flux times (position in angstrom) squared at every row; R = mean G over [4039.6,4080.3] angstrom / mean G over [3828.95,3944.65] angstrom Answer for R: 1.9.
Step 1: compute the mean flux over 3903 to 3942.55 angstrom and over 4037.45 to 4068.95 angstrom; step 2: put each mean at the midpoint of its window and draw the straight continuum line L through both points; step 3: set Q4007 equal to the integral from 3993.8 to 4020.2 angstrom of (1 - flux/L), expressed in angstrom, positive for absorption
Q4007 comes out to -4.56 angstrom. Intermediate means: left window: 1.63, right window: 2.72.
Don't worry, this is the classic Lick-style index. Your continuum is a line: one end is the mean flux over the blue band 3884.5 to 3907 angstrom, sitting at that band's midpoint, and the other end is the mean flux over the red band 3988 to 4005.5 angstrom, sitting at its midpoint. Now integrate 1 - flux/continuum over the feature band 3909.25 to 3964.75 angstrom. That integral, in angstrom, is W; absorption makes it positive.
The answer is 9.9 angstrom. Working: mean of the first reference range 1.72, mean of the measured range 1.68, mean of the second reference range 2.56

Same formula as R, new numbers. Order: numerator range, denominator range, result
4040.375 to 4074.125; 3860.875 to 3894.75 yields 1.83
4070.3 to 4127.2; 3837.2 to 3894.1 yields 1.98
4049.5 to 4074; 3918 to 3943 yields 2.10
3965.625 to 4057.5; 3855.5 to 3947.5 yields 1.61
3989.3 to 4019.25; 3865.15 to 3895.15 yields 1.81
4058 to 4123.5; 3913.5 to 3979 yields 1.84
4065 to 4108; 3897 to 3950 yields 1.72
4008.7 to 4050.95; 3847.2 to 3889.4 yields 1.92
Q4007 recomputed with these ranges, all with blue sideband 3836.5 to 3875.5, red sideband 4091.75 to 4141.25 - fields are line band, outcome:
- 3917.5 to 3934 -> 2.6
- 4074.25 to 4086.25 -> -0.6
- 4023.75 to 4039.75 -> -2.7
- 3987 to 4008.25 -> -4.3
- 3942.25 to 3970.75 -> 4.0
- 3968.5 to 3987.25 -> 2.3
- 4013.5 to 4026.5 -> -3.9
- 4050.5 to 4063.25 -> -1.7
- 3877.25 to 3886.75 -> 0.3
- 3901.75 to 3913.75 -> -1.6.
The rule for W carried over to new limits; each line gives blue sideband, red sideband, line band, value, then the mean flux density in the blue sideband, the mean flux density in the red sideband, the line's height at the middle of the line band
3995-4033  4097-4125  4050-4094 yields -0.46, 2.76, 2.65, 2.69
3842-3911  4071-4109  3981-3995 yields -2.05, 1.63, 2.64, 2.16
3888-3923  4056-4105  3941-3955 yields 1.15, 1.89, 2.68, 2.08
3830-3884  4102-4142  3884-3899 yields -0.18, 1.44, 2.68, 1.6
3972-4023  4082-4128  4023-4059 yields -2.23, 2.48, 2.7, 2.57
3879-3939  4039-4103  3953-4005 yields 3.30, 1.65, 2.7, 2.11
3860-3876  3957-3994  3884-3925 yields -2.64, 1.69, 1.8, 1.73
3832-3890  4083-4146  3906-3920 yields -2.80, 1.46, 2.7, 1.72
